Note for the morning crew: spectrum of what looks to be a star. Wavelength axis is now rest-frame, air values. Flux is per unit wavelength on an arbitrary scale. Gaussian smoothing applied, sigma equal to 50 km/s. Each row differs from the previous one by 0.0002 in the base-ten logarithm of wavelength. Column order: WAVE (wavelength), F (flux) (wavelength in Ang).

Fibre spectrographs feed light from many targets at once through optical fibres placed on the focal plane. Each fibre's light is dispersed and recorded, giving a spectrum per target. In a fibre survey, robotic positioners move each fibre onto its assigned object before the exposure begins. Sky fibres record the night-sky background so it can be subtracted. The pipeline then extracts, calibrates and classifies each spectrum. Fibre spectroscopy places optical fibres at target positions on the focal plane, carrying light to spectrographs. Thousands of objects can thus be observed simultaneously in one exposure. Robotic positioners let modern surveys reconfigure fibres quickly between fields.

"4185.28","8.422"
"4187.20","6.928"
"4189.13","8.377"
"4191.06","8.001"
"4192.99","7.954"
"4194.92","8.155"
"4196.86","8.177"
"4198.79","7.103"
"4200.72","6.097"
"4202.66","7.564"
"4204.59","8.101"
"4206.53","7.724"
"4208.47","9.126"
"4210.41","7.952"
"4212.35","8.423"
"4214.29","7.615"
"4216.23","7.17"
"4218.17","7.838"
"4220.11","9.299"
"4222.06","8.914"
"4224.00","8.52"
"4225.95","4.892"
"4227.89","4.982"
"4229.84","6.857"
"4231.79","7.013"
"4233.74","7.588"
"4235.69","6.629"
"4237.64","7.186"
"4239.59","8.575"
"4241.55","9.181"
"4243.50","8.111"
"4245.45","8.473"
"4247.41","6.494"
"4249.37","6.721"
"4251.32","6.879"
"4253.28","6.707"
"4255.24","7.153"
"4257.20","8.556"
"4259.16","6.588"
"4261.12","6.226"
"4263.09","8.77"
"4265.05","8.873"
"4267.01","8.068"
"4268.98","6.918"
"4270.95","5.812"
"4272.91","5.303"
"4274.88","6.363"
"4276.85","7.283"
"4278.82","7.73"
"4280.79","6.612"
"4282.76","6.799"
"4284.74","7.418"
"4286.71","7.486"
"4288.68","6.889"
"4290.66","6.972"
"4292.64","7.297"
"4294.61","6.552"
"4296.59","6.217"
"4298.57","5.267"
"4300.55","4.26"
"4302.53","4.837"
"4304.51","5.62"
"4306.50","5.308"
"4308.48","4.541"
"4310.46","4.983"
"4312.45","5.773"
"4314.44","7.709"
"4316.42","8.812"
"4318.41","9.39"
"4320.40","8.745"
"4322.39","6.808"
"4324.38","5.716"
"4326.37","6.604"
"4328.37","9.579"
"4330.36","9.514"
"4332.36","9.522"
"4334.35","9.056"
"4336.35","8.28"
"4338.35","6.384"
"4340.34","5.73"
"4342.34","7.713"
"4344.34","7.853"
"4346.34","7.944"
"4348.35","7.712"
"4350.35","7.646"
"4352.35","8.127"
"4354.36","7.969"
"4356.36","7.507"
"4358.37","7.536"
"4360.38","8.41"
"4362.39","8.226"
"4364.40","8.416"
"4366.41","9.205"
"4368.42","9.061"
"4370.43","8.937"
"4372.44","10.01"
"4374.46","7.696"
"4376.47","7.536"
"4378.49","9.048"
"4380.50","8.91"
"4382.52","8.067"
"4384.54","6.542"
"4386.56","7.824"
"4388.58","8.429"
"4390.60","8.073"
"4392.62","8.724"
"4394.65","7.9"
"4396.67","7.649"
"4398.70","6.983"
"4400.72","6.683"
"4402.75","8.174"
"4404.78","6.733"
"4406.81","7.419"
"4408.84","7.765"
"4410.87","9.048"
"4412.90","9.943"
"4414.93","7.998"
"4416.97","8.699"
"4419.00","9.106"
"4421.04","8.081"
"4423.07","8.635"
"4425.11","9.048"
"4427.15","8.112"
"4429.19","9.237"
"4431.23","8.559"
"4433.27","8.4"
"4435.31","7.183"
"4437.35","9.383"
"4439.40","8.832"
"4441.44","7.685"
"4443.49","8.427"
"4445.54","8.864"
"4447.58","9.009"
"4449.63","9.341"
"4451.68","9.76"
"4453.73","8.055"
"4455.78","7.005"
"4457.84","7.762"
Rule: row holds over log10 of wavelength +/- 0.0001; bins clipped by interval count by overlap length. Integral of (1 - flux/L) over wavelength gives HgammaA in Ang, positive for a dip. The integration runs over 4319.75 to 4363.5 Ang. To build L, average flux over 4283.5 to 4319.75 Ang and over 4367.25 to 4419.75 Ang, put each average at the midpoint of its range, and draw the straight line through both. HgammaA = -3.95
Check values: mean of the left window 6.43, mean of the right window 8.19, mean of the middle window 7.84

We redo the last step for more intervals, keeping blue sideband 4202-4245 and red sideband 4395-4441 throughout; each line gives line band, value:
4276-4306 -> 5.4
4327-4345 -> -0.3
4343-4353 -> 0.3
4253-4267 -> 0.3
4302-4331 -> 3.8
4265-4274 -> 1.2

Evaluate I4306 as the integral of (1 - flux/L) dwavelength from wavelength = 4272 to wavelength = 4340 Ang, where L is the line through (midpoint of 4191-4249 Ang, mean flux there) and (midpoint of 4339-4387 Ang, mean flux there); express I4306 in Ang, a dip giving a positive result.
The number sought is 8.39 Ang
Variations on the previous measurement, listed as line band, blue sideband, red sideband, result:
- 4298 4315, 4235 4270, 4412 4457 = 5.5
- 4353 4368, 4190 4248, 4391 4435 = -0.3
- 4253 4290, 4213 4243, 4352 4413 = 2.6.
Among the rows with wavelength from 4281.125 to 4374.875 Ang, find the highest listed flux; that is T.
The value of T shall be 10.01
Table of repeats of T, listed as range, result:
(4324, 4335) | 9.579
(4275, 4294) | 7.73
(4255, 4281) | 8.873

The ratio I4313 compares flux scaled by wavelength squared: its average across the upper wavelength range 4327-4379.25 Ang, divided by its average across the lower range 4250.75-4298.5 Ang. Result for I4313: 1.22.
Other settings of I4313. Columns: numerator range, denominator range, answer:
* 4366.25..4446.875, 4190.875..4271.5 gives 1.19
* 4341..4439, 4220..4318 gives 1.26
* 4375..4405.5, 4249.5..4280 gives 1.16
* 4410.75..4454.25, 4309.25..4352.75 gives 1.19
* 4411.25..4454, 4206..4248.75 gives 1.25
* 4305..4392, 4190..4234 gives 1.10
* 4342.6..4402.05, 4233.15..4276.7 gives 1.17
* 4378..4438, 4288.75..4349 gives 1.22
